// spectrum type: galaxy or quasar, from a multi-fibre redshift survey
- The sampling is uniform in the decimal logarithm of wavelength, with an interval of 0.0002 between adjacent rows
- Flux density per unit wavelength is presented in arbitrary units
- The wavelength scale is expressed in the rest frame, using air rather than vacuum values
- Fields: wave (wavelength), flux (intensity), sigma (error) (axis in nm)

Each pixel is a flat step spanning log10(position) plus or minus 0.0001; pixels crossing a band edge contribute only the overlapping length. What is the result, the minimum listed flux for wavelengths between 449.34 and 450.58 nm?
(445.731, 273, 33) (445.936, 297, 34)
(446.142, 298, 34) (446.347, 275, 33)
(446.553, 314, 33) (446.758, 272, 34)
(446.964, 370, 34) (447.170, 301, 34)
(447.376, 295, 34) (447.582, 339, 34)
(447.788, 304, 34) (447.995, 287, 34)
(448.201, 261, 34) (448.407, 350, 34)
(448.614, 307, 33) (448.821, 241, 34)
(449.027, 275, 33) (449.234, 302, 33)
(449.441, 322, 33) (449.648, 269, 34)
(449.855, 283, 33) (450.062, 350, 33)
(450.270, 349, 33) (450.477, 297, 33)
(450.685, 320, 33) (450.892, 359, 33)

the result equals 269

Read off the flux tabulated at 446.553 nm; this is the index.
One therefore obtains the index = 314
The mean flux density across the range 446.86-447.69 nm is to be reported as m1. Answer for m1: 326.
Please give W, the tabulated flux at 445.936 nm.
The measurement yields 297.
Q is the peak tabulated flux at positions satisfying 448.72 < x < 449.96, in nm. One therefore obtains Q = 322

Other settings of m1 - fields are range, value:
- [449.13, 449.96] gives 294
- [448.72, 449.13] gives 259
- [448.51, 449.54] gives 289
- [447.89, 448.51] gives 299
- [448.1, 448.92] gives 290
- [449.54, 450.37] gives 313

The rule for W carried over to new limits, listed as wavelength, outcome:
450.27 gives 349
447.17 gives 301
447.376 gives 295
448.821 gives 241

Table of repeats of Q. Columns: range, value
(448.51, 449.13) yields 307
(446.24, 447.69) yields 370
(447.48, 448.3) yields 339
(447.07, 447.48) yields 301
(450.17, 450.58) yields 349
